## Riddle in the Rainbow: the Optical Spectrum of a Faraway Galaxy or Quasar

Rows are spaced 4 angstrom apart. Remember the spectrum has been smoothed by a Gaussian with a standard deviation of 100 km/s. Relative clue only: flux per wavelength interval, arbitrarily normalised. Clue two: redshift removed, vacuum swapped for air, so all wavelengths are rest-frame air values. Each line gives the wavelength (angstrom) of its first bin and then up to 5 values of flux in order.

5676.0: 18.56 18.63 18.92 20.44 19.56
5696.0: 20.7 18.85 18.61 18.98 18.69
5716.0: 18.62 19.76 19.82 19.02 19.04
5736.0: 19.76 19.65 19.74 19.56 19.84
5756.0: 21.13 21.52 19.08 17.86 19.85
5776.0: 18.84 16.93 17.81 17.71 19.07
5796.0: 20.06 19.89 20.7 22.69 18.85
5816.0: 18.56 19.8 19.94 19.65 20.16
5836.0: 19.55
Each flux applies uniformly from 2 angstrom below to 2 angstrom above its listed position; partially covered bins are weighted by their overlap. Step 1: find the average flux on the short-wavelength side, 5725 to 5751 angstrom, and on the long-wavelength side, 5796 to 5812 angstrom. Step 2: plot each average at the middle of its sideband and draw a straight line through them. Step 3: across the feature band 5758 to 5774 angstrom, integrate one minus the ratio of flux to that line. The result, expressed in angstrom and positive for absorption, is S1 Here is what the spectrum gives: 0.3 angstrom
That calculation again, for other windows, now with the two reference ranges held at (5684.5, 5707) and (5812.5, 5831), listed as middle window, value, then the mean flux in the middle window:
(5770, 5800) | 1.2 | 18.7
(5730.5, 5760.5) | -0.7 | 20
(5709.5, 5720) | 0.4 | 18.9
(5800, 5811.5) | -0.9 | 21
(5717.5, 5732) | 0.1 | 19.4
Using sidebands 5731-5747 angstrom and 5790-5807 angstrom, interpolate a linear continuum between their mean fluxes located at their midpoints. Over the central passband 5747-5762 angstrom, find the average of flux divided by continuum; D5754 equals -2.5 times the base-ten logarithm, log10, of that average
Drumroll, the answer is -0.05 mag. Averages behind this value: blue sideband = 19.6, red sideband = 20.1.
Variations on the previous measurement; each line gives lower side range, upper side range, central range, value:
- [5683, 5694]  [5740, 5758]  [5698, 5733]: 0.04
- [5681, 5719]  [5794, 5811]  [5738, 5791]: 0.05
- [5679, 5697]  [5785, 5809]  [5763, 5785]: 0.08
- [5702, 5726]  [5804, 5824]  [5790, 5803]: 0.01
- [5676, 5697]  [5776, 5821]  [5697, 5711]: 0.03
